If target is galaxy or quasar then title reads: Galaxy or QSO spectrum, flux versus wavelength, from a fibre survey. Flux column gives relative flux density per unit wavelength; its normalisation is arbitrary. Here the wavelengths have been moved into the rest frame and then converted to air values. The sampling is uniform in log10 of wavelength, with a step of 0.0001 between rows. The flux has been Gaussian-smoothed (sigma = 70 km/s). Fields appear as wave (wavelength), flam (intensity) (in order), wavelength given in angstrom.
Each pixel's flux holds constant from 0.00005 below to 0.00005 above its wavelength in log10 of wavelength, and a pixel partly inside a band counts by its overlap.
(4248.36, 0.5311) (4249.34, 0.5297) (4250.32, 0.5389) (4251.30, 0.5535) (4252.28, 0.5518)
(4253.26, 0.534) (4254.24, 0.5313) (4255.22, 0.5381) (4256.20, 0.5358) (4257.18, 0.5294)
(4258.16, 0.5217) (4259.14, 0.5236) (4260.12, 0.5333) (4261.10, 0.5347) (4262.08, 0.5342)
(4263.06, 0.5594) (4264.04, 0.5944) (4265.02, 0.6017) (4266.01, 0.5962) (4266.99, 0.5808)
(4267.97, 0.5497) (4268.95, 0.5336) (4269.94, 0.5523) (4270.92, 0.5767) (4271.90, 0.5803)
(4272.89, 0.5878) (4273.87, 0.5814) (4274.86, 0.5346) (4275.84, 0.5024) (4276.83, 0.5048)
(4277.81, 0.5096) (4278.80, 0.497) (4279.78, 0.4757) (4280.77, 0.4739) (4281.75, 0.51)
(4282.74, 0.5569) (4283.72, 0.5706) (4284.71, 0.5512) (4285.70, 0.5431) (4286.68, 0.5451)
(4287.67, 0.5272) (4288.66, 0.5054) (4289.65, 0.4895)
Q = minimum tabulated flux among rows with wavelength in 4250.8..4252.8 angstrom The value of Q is 0.5518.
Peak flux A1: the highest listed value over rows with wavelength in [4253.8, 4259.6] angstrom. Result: 0.5381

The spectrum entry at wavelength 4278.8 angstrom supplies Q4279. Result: 0.497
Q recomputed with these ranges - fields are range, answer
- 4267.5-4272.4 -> 0.5336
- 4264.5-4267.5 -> 0.5808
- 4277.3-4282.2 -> 0.4739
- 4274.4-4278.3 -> 0.5024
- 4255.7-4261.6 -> 0.5217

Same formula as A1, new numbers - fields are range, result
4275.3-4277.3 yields 0.5048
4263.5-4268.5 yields 0.6017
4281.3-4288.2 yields 0.5706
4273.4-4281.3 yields 0.5814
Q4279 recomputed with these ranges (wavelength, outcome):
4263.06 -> 0.5594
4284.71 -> 0.5512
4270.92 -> 0.5767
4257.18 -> 0.5294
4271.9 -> 0.5803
